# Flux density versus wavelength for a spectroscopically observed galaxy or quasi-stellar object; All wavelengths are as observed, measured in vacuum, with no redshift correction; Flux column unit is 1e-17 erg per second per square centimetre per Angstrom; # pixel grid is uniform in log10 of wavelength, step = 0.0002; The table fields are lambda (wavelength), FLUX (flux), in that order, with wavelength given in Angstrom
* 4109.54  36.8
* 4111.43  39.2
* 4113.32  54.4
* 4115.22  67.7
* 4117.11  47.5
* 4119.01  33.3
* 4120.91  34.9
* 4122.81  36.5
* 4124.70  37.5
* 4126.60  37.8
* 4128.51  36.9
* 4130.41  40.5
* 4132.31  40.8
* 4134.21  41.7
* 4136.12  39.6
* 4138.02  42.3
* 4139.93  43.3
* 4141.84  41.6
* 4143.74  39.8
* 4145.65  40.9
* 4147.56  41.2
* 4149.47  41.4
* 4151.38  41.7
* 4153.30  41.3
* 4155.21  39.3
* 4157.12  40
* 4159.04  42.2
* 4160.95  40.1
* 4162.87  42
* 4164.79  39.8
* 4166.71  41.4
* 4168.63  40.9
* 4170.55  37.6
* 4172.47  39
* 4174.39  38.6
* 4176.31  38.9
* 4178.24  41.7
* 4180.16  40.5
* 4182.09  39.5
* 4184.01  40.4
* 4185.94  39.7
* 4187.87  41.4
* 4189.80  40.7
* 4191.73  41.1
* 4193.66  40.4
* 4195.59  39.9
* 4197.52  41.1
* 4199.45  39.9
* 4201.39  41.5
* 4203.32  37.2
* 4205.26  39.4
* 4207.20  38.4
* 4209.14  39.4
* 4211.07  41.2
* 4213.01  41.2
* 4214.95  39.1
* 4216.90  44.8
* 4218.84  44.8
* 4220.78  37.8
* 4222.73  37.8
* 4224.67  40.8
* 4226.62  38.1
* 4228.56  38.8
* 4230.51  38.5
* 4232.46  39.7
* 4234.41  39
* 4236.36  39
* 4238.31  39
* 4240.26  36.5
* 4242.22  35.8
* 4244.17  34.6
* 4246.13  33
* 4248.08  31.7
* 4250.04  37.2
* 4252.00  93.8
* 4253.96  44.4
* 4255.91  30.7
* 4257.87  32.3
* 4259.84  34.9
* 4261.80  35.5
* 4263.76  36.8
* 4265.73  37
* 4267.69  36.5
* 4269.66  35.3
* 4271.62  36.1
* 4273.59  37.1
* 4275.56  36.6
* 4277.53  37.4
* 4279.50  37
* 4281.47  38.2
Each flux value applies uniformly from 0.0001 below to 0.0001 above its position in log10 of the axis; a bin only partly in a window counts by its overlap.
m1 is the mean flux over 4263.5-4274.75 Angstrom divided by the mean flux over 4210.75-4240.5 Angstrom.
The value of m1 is 0.92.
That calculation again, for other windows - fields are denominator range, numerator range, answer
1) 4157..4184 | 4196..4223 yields 1.00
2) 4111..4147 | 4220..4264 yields 0.94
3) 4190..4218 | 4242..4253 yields 1.11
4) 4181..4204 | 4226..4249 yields 0.92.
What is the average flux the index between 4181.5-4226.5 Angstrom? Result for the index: 40.3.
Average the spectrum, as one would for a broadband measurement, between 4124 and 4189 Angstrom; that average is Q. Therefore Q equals 40.3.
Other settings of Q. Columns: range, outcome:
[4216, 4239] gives 39.8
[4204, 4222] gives 40.6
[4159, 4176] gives 40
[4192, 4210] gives 39.7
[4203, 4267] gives 39.6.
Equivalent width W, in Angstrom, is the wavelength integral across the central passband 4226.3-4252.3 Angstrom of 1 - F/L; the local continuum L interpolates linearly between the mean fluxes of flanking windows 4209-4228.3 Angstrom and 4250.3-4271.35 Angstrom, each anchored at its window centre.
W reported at 0.8 Angstrom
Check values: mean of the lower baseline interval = 40.5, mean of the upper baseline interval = 41.4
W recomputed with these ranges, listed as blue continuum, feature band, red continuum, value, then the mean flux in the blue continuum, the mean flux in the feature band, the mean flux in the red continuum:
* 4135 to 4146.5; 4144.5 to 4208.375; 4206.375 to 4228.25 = 0.84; 41.3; 40.3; 40.3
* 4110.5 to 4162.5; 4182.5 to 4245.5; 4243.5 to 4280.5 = 0.58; 41.6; 39.6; 38.9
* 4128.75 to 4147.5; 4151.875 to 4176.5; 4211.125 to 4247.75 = 0.13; 41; 40.1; 38.7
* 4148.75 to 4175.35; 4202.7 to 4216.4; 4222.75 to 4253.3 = 0.37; 40.4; 39.6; 41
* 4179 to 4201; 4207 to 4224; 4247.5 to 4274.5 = -0.12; 40.5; 40.6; 40.1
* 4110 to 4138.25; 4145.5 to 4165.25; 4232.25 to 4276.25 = 0.13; 41.9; 40.9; 38.8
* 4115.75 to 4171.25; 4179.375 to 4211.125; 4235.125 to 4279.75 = -0.39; 40.4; 40.1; 38.6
